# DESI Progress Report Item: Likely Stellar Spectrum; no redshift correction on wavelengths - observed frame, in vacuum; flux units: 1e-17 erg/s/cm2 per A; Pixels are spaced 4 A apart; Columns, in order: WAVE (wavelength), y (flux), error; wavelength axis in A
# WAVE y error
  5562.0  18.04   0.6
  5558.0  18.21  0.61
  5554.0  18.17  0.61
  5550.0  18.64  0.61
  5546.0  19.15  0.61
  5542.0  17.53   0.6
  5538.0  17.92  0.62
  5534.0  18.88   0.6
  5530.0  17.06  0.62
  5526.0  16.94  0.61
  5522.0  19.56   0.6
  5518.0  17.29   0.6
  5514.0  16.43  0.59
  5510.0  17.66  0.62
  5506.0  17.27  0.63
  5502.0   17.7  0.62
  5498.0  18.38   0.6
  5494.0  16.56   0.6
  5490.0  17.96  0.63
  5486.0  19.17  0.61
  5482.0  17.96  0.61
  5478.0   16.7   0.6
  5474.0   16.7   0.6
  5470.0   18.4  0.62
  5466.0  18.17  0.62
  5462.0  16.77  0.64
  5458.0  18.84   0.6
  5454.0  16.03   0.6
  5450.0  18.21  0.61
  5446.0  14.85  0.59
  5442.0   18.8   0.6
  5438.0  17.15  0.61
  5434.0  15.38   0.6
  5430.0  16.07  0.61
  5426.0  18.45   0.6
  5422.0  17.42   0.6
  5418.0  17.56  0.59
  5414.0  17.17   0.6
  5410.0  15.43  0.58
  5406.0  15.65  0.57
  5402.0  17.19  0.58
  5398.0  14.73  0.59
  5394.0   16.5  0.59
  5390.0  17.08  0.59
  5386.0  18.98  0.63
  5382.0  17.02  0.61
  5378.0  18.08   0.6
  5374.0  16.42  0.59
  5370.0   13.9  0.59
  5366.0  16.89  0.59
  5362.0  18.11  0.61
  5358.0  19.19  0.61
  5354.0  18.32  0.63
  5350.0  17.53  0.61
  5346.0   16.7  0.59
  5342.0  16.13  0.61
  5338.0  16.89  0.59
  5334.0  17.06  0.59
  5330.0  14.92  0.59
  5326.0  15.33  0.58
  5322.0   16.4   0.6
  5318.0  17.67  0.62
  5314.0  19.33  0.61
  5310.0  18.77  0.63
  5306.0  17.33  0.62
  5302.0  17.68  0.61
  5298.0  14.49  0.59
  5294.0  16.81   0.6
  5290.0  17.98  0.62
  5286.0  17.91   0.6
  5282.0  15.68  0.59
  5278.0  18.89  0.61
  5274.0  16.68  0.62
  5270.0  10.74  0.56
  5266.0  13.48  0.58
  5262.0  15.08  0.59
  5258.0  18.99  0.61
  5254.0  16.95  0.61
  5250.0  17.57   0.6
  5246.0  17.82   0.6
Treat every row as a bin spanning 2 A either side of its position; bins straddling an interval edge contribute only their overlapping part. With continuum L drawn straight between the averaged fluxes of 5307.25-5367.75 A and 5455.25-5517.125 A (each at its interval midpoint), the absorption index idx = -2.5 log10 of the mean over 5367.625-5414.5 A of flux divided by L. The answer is 0.058 mag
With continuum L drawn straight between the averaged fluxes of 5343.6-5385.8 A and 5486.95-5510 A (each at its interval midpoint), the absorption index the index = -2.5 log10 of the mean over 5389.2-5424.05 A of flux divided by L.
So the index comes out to 0.06 mag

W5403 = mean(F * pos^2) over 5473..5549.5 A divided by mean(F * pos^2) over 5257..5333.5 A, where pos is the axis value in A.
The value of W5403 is 1.16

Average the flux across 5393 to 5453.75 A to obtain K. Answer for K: 16.7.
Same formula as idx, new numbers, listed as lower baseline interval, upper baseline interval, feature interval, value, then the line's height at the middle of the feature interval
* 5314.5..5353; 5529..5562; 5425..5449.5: 0.040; 17.4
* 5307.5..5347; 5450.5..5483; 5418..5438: 0.024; 17.3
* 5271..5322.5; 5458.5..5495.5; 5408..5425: 0.034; 17.5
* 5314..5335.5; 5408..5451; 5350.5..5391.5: -0.044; 16.7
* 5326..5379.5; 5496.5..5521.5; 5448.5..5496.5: -0.014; 17.4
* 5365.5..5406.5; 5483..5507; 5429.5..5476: 0.015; 17.4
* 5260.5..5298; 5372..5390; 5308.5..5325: -0.087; 16.5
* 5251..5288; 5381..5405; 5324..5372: -0.011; 16.6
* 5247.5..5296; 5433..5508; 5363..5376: 0.066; 16.9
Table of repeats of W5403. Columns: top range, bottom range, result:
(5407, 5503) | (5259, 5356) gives 1.10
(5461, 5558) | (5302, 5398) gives 1.10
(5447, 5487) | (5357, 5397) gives 1.06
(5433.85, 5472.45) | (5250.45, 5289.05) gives 1.15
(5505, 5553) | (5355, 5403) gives 1.11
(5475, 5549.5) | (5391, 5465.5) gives 1.09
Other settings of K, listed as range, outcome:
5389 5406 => 16.2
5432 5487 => 17.3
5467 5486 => 17.7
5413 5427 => 17.6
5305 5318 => 18.4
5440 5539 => 17.6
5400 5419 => 16.5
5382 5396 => 17.4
